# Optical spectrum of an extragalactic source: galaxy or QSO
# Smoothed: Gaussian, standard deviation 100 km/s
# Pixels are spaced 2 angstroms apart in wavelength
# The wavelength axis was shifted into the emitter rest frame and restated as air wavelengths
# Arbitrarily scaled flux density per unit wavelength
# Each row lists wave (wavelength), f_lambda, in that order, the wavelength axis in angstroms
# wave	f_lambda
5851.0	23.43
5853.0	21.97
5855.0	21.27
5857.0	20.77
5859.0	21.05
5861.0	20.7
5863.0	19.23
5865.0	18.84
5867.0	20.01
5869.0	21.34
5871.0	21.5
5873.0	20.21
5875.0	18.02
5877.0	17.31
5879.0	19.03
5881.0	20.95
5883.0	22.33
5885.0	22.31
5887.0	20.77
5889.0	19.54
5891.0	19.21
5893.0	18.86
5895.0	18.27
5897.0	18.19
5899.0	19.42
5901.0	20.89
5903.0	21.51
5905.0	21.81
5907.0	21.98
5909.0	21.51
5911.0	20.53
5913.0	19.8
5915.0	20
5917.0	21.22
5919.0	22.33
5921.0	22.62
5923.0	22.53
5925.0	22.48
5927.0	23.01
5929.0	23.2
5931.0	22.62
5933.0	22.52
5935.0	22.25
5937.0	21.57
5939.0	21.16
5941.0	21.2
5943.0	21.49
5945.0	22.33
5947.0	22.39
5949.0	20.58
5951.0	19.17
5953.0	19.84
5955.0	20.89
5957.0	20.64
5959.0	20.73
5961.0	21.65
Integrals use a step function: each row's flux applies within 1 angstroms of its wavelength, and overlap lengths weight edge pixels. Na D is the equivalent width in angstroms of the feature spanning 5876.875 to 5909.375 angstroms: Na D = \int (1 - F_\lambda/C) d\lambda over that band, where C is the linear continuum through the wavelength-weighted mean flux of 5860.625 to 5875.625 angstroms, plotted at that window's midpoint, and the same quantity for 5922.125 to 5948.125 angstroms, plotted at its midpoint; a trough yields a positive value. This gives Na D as 0.8 angstroms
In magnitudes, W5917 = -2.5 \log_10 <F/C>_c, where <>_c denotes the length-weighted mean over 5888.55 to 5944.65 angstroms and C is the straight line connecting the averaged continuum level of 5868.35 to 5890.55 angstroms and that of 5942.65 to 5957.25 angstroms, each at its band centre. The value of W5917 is -0.03 mag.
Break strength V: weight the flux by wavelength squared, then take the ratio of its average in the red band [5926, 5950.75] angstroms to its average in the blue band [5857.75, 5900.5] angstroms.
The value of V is 1.13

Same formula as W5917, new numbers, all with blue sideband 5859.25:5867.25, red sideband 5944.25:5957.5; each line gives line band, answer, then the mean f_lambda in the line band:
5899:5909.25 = -0.06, 21.3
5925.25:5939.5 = -0.09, 22.4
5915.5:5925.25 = -0.08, 22.1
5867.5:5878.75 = 0.01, 19.6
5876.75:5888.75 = -0.03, 20.6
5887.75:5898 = 0.07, 18.9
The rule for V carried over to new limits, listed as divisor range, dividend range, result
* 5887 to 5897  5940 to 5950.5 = 1.15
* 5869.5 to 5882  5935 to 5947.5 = 1.13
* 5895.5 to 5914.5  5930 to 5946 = 1.08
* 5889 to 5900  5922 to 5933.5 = 1.22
